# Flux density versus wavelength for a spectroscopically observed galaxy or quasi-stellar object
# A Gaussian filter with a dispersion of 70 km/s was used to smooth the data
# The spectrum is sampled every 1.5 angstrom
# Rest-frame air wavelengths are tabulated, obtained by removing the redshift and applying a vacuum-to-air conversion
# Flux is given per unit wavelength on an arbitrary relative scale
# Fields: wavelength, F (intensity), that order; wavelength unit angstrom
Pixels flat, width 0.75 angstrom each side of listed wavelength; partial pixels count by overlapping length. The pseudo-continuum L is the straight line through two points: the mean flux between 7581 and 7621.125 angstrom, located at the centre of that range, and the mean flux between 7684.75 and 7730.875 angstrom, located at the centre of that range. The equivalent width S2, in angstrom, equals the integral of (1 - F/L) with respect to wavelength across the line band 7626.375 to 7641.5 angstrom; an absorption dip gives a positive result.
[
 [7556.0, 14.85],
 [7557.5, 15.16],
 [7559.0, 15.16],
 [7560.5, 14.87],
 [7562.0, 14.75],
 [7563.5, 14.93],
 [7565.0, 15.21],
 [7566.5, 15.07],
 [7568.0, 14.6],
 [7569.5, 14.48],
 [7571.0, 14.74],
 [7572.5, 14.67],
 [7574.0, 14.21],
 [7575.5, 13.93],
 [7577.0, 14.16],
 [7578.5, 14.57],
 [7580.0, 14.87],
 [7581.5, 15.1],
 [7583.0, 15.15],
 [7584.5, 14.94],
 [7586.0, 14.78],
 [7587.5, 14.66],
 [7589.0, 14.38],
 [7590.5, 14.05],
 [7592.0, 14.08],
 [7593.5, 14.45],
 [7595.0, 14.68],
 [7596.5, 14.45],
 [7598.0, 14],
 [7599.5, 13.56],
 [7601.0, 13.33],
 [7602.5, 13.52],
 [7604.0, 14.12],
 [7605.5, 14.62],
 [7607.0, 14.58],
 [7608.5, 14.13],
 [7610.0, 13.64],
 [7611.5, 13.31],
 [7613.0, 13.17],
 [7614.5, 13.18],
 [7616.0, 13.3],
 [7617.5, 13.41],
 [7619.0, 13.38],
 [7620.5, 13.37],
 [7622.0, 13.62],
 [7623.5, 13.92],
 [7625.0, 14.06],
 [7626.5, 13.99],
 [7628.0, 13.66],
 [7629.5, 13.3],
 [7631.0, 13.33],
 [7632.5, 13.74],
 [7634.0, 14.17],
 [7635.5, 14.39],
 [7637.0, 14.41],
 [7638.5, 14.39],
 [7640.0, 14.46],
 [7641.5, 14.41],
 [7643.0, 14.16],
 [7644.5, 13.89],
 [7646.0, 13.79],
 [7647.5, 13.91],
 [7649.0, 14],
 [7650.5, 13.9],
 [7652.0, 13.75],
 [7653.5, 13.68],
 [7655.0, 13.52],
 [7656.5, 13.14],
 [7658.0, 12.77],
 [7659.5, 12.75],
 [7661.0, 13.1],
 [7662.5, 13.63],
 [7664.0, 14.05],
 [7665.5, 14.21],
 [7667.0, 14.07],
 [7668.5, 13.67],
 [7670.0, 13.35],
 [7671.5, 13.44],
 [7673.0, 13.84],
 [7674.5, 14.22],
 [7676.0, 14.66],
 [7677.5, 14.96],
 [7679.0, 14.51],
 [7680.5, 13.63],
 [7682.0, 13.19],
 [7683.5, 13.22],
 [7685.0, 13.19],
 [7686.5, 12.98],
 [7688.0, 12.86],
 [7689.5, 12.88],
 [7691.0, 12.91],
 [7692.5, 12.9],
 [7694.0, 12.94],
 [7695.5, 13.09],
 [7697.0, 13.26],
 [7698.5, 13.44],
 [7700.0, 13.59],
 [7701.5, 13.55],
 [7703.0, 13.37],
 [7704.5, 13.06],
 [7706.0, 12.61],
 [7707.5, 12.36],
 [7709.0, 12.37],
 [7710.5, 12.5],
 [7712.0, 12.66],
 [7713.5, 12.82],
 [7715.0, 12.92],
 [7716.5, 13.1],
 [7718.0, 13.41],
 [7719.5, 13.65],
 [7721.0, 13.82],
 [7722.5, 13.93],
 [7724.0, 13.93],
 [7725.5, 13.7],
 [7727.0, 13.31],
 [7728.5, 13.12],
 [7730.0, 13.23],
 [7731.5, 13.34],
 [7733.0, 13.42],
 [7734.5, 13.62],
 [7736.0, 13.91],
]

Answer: -0.26 angstrom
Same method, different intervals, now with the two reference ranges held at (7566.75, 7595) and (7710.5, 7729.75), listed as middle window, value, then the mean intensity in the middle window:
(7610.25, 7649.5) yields 0.9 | 13.8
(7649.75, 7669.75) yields 0.4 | 13.6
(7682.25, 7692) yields 0.4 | 13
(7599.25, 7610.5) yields 0.3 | 14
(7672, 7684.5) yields -0.3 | 14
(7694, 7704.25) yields 0.1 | 13.3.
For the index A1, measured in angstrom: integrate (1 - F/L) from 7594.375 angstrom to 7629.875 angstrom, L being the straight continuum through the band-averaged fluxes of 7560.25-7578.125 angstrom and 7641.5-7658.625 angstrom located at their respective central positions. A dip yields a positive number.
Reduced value 1.0 angstrom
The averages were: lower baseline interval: 14.6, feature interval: 13.8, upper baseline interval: 13.7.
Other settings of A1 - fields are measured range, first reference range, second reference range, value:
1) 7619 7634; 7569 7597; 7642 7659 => 0.3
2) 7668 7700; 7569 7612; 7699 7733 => 0.0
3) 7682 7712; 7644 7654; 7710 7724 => 1.0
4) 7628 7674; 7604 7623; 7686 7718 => -1.4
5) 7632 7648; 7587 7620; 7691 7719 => -0.7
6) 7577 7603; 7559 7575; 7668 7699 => 0.2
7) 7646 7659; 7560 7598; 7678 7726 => 0.2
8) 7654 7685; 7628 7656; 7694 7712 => -0.4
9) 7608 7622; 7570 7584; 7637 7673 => 0.8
